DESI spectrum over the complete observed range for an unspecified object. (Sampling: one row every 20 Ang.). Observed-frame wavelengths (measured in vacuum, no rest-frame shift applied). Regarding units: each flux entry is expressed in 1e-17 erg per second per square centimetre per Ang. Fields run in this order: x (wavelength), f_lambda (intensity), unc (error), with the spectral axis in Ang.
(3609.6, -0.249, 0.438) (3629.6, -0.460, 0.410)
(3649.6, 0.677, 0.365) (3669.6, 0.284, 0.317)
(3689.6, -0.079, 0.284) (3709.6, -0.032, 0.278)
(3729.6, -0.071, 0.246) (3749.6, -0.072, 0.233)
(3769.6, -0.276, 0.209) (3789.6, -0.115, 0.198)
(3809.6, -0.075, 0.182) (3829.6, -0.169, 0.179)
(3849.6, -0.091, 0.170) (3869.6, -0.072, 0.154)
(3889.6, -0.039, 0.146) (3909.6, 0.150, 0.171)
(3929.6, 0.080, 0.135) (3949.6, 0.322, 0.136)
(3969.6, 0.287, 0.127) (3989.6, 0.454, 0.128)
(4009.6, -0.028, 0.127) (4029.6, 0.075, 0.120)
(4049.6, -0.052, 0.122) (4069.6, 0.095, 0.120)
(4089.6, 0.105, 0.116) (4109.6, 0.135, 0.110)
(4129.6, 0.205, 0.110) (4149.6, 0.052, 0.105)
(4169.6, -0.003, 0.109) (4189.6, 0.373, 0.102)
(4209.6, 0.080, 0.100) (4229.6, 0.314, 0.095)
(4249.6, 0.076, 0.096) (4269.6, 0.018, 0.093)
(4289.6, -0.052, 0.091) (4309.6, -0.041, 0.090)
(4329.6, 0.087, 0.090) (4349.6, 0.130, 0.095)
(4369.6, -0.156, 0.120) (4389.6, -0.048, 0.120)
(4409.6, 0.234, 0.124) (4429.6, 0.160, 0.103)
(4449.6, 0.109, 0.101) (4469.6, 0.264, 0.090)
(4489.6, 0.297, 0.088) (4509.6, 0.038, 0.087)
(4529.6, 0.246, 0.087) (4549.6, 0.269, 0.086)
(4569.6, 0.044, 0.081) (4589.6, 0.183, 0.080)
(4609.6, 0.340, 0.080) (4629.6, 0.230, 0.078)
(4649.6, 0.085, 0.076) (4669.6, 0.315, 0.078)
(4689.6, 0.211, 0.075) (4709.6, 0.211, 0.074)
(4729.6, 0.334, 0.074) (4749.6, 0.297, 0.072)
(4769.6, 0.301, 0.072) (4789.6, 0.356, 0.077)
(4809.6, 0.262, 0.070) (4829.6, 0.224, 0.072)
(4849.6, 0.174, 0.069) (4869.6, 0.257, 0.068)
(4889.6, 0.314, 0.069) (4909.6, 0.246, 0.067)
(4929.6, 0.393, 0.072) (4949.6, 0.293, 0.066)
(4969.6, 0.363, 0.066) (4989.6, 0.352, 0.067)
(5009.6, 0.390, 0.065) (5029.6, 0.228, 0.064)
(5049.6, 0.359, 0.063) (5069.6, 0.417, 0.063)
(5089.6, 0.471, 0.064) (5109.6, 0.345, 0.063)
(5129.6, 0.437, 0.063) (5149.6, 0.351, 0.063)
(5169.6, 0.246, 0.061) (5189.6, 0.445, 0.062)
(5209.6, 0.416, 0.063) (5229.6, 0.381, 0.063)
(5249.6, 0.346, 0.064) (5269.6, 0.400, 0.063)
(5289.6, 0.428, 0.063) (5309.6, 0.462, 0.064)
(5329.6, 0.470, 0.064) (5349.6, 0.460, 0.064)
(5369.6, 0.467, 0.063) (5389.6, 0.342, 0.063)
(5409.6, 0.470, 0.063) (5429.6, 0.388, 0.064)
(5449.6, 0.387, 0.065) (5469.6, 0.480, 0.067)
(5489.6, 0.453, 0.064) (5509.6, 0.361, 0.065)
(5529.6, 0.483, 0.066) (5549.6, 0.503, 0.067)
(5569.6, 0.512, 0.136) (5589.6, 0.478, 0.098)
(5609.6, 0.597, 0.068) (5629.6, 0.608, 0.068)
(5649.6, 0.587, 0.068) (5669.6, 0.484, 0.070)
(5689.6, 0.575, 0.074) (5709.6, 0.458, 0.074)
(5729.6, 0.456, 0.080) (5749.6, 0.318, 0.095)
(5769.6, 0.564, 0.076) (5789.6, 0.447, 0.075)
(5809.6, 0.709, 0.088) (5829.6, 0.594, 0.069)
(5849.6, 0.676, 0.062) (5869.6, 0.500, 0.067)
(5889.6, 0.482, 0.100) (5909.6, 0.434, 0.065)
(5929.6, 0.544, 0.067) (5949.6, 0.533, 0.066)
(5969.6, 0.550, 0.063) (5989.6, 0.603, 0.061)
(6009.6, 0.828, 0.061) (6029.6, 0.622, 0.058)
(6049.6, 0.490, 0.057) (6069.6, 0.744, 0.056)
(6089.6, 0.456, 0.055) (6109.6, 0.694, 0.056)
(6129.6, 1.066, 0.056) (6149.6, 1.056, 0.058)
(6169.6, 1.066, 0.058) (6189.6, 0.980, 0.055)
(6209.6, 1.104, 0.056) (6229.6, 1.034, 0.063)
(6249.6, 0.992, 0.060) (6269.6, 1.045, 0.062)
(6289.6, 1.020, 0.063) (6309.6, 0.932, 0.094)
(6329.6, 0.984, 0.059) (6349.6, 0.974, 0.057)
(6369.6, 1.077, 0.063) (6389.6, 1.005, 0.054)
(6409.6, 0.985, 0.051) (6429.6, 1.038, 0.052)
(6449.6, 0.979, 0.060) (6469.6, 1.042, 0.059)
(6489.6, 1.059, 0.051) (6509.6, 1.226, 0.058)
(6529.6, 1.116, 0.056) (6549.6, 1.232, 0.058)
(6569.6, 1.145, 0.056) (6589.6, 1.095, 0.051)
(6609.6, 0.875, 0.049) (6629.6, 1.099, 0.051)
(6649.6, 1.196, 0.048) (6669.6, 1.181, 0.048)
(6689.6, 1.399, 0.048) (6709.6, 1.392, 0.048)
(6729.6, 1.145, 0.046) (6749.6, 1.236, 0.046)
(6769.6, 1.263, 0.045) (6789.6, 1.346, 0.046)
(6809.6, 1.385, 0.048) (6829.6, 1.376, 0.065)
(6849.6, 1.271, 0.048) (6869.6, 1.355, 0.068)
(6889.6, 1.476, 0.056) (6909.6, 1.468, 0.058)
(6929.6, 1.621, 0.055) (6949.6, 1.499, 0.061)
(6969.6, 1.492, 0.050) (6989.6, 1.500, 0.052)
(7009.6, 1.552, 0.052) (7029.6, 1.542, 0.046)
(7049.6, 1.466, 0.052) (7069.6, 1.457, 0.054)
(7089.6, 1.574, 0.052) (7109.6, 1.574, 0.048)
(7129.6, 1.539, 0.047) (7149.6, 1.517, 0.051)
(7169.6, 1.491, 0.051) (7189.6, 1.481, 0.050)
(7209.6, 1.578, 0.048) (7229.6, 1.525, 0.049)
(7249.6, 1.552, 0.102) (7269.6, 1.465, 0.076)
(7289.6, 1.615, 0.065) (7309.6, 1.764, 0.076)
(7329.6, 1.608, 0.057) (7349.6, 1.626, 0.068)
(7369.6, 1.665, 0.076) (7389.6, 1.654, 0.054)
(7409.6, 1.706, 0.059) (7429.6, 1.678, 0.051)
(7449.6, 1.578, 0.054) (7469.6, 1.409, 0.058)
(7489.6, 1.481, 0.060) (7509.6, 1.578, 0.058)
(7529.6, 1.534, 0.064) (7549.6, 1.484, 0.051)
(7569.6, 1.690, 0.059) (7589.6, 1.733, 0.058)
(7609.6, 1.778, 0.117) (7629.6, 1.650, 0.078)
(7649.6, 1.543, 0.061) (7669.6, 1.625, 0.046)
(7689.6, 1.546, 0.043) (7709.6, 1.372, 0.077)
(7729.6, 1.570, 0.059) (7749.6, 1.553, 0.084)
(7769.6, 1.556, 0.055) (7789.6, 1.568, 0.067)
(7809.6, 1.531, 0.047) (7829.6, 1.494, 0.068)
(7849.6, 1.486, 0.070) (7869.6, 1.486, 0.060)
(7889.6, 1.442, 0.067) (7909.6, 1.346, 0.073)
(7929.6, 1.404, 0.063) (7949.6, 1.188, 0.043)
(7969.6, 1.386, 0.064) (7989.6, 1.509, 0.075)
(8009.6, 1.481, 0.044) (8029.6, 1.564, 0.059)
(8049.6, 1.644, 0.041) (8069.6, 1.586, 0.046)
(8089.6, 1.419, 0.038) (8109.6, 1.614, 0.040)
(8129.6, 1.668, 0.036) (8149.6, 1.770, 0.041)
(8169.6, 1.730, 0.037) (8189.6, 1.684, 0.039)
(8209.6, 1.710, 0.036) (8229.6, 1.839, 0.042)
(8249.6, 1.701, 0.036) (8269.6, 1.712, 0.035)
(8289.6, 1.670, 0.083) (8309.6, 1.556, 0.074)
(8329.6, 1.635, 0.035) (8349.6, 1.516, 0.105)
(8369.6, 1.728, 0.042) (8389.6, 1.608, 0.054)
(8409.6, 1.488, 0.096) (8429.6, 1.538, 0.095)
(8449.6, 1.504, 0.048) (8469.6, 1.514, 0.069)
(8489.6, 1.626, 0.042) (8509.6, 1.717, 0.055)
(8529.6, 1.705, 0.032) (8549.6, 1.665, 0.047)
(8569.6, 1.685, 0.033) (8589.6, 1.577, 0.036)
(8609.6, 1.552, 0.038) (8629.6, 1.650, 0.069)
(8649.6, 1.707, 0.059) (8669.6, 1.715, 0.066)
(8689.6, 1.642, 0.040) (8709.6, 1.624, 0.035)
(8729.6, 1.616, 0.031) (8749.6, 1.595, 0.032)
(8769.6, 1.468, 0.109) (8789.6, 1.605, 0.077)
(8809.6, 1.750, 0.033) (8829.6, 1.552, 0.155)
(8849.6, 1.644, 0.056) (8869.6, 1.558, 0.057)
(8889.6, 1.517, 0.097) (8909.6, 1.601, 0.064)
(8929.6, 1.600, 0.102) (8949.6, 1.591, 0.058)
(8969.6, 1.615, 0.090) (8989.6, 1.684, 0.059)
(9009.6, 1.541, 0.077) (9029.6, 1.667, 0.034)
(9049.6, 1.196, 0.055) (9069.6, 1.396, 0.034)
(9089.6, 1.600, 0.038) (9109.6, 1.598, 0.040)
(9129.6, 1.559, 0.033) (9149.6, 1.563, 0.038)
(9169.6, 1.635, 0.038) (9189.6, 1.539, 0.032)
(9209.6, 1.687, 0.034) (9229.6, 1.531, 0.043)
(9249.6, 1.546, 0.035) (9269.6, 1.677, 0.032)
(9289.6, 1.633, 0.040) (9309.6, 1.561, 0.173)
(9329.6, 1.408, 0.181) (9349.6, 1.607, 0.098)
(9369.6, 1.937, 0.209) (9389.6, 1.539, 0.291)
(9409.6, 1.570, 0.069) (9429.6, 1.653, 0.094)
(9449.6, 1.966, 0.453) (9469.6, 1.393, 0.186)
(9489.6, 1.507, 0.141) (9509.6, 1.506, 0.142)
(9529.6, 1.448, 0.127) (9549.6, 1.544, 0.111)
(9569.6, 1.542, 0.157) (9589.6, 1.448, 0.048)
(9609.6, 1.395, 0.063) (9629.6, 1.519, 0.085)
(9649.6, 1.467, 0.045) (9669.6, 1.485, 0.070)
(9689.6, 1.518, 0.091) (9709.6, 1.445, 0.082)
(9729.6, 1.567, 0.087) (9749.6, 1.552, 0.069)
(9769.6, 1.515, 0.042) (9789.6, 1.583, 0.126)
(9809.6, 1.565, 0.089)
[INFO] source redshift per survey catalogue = 0.536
